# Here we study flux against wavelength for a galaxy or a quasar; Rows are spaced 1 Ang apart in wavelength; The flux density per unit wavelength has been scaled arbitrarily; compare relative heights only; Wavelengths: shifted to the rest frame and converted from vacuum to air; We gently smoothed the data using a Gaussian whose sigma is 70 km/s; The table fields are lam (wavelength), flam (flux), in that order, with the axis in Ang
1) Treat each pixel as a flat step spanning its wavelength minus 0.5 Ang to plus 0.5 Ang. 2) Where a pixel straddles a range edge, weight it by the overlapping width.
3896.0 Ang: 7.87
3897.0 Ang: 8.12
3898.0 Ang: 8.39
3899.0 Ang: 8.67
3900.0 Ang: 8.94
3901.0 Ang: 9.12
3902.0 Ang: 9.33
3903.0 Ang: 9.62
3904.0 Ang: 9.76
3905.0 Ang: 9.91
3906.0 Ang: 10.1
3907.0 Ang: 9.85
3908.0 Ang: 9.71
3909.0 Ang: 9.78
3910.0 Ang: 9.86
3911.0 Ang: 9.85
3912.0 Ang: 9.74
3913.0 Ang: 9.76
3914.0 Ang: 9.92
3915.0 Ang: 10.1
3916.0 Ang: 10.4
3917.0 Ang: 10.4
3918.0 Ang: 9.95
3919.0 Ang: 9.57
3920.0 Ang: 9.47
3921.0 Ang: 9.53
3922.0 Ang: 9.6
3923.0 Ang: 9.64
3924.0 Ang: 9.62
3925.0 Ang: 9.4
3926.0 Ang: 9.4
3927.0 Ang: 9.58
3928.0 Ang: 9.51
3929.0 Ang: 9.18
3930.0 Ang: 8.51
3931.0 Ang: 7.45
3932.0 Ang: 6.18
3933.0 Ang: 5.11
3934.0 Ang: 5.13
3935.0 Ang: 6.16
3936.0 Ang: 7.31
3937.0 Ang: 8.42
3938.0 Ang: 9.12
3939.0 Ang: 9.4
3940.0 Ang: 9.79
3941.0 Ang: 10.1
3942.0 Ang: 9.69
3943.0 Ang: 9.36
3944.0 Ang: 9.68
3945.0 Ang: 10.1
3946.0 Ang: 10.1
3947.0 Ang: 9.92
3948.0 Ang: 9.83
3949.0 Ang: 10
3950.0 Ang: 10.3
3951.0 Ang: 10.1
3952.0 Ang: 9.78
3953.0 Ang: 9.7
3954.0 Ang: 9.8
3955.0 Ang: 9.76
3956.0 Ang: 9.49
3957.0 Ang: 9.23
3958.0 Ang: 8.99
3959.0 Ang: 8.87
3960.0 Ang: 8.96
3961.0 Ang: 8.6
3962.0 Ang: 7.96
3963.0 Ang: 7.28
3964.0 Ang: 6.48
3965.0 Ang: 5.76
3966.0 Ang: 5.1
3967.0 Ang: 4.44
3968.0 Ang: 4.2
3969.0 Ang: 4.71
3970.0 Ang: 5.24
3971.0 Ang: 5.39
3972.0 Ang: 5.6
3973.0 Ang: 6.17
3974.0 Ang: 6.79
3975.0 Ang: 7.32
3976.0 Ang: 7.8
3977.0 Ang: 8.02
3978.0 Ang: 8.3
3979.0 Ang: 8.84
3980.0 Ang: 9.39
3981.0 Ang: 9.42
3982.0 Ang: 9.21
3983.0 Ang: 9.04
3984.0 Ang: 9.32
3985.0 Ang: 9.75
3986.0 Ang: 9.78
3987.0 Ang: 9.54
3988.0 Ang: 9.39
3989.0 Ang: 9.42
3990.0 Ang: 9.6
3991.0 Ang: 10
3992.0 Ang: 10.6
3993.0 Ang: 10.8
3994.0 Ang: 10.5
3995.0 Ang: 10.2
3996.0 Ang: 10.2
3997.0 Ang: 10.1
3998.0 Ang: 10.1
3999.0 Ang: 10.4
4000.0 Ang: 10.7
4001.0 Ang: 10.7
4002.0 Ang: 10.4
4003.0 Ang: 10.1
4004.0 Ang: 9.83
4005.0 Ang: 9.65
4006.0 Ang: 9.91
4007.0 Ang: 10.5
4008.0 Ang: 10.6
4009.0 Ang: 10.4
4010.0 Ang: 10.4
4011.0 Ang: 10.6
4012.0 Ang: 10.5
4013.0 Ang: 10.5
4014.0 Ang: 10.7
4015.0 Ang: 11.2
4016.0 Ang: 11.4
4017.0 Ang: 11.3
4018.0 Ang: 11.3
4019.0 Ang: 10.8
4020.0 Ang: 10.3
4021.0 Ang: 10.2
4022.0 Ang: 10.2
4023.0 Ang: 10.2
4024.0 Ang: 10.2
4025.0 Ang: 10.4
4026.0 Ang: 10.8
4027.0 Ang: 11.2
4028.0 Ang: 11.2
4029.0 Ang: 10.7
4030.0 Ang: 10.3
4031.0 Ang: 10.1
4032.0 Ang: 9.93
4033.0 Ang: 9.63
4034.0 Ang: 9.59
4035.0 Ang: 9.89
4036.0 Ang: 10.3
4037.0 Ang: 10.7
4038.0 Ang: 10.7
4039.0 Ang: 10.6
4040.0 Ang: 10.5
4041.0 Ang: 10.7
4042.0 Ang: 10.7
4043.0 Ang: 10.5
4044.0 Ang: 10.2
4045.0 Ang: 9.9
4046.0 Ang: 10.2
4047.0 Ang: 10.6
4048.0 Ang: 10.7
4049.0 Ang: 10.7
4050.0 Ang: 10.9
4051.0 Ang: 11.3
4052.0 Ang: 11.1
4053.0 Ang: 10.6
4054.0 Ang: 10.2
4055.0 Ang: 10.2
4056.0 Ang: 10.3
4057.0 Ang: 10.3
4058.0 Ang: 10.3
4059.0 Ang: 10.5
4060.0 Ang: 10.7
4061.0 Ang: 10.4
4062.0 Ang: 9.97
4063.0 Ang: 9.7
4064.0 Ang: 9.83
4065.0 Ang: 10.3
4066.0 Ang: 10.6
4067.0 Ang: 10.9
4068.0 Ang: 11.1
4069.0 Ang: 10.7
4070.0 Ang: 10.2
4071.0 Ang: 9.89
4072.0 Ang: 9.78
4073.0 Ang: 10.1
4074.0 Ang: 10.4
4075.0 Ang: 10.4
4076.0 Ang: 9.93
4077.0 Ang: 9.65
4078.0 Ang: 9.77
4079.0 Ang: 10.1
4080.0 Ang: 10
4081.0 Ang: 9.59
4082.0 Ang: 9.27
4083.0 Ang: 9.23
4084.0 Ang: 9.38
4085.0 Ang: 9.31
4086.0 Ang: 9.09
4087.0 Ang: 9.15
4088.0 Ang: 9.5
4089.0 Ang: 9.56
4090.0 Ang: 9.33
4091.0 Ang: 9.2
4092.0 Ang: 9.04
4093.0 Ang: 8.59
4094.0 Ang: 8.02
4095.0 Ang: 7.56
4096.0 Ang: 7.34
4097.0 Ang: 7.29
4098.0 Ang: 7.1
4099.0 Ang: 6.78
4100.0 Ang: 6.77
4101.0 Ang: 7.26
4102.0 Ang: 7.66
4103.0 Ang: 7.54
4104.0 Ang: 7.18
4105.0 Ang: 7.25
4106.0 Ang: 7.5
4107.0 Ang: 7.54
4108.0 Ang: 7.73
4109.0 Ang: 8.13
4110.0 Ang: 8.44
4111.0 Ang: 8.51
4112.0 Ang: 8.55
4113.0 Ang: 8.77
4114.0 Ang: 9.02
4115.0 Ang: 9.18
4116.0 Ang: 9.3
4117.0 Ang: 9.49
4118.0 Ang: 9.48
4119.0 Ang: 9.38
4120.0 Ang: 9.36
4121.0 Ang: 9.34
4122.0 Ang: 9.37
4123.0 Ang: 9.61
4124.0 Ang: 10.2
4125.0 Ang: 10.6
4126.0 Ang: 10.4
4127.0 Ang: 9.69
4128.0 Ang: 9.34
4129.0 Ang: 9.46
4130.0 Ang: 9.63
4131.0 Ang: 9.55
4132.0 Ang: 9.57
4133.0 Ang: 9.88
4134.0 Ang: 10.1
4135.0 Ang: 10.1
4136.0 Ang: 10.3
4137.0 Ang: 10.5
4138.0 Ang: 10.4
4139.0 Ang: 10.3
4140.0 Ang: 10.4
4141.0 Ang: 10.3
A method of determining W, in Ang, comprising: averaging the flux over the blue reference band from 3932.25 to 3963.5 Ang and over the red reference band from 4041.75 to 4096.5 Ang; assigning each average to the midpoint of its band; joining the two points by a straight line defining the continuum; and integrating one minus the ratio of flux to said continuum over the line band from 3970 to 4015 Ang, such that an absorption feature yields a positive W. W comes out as -0.6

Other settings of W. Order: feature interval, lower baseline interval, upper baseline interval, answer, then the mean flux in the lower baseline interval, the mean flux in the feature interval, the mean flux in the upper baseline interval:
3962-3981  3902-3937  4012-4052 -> 6.16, 9.08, 6.61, 10.6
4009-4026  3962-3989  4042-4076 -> -3.25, 7.44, 10.6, 10.4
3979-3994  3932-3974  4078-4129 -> -2.68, 8.04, 9.66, 8.76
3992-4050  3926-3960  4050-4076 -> -3.32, 8.97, 10.5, 10.4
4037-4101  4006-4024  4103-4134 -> 0.19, 10.6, 9.78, 9.04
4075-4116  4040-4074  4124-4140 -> 6.67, 10.4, 8.55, 10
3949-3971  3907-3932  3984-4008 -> 4.42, 9.52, 7.84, 10.1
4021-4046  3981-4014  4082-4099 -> -2.24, 10.1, 10.4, 8.63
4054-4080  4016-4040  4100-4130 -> -1.38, 10.5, 10.2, 8.78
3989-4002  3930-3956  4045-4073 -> -0.95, 8.9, 10.3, 10.4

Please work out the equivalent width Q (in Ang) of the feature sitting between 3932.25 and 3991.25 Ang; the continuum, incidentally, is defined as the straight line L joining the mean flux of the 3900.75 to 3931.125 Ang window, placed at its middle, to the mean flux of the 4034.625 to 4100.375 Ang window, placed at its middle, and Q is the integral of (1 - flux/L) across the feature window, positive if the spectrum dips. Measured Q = 8.3 Ang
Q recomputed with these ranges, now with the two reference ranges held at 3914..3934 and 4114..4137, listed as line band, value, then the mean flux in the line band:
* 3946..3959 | -0.88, 9.72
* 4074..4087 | -0.15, 9.65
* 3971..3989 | 1.58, 8.39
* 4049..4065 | -1.63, 10.4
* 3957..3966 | 1.33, 7.79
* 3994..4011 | -1.84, 10.3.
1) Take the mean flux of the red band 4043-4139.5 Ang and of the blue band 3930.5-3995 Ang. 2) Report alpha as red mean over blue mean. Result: 1.13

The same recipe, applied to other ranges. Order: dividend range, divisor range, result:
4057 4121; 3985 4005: 0.90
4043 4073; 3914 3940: 1.19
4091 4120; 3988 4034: 0.78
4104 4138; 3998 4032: 0.88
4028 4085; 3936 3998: 1.18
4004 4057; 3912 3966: 1.17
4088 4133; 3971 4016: 0.91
